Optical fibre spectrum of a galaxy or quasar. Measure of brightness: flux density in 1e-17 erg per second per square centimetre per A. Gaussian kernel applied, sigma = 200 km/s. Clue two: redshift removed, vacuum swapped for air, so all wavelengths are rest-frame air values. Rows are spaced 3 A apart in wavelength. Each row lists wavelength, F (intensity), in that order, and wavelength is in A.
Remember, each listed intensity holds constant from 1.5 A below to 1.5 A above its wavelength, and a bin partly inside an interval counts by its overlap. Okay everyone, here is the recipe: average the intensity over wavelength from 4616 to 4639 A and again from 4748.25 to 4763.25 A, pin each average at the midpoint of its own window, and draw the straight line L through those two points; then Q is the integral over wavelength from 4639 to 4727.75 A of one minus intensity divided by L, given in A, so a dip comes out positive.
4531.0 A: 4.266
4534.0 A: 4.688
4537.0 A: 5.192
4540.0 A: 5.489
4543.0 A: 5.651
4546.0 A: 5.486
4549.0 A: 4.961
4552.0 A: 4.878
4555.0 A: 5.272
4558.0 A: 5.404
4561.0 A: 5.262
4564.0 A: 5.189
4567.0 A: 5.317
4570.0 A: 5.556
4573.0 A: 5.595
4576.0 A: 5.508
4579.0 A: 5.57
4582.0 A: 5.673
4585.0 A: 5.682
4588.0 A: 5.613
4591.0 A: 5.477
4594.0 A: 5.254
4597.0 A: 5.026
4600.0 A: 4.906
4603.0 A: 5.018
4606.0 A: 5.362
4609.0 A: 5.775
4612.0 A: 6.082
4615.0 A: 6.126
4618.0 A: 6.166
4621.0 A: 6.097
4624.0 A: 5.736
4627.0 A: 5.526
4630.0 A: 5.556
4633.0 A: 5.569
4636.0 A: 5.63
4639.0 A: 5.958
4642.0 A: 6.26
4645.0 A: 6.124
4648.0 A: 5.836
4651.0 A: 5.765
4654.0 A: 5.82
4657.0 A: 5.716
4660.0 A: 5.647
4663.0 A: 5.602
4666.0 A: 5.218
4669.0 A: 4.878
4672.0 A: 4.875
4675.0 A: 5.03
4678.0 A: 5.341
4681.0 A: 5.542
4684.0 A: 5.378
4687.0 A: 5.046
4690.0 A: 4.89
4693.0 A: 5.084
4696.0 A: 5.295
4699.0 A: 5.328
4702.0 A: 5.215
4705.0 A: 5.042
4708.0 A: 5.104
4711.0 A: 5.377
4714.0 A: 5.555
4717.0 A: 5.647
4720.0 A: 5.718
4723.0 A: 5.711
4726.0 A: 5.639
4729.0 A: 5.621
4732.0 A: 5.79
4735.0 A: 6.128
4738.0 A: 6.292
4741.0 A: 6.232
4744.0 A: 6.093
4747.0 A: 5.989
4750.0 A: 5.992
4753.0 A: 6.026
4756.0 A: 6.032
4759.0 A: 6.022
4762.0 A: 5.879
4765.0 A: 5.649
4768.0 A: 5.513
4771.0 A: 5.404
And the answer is 6.4 A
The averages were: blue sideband 5.78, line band 5.45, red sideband 5.99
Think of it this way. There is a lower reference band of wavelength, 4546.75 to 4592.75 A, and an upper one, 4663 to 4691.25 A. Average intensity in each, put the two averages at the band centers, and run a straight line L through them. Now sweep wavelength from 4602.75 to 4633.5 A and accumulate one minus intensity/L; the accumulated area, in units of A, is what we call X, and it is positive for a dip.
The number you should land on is -2.7 A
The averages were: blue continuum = 5.4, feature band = 5.76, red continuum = 5.16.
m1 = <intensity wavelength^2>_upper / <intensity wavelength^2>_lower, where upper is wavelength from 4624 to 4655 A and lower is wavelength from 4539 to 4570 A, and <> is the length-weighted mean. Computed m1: 1.14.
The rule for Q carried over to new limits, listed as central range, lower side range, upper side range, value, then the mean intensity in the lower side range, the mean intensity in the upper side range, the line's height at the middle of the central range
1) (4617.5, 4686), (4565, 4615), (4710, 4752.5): 0.4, 5.48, 5.85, 5.64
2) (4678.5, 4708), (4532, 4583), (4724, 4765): 3.0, 5.32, 5.96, 5.79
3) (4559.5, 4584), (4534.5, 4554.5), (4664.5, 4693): -1.1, 5.25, 5.13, 5.22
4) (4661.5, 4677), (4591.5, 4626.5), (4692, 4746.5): 1.3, 5.59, 5.62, 5.6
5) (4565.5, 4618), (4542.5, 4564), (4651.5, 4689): -2.4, 5.25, 5.35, 5.28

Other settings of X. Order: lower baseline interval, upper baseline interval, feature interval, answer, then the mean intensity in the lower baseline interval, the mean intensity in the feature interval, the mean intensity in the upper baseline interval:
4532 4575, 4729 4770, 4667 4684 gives 1.6 A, 5.27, 5.16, 5.95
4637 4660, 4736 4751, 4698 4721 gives 2.6 A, 5.9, 5.37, 6.12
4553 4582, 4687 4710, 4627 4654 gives -2.9 A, 5.41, 5.82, 5.14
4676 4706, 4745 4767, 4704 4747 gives -1.0 A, 5.22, 5.73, 5.93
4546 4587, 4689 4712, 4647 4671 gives -1.4 A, 5.38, 5.54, 5.17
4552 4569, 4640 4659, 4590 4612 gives 1.0 A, 5.26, 5.31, 5.91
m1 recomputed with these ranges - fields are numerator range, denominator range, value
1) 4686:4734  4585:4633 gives 1.01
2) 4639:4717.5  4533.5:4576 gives 1.08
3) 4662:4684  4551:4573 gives 1.03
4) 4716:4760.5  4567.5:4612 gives 1.16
